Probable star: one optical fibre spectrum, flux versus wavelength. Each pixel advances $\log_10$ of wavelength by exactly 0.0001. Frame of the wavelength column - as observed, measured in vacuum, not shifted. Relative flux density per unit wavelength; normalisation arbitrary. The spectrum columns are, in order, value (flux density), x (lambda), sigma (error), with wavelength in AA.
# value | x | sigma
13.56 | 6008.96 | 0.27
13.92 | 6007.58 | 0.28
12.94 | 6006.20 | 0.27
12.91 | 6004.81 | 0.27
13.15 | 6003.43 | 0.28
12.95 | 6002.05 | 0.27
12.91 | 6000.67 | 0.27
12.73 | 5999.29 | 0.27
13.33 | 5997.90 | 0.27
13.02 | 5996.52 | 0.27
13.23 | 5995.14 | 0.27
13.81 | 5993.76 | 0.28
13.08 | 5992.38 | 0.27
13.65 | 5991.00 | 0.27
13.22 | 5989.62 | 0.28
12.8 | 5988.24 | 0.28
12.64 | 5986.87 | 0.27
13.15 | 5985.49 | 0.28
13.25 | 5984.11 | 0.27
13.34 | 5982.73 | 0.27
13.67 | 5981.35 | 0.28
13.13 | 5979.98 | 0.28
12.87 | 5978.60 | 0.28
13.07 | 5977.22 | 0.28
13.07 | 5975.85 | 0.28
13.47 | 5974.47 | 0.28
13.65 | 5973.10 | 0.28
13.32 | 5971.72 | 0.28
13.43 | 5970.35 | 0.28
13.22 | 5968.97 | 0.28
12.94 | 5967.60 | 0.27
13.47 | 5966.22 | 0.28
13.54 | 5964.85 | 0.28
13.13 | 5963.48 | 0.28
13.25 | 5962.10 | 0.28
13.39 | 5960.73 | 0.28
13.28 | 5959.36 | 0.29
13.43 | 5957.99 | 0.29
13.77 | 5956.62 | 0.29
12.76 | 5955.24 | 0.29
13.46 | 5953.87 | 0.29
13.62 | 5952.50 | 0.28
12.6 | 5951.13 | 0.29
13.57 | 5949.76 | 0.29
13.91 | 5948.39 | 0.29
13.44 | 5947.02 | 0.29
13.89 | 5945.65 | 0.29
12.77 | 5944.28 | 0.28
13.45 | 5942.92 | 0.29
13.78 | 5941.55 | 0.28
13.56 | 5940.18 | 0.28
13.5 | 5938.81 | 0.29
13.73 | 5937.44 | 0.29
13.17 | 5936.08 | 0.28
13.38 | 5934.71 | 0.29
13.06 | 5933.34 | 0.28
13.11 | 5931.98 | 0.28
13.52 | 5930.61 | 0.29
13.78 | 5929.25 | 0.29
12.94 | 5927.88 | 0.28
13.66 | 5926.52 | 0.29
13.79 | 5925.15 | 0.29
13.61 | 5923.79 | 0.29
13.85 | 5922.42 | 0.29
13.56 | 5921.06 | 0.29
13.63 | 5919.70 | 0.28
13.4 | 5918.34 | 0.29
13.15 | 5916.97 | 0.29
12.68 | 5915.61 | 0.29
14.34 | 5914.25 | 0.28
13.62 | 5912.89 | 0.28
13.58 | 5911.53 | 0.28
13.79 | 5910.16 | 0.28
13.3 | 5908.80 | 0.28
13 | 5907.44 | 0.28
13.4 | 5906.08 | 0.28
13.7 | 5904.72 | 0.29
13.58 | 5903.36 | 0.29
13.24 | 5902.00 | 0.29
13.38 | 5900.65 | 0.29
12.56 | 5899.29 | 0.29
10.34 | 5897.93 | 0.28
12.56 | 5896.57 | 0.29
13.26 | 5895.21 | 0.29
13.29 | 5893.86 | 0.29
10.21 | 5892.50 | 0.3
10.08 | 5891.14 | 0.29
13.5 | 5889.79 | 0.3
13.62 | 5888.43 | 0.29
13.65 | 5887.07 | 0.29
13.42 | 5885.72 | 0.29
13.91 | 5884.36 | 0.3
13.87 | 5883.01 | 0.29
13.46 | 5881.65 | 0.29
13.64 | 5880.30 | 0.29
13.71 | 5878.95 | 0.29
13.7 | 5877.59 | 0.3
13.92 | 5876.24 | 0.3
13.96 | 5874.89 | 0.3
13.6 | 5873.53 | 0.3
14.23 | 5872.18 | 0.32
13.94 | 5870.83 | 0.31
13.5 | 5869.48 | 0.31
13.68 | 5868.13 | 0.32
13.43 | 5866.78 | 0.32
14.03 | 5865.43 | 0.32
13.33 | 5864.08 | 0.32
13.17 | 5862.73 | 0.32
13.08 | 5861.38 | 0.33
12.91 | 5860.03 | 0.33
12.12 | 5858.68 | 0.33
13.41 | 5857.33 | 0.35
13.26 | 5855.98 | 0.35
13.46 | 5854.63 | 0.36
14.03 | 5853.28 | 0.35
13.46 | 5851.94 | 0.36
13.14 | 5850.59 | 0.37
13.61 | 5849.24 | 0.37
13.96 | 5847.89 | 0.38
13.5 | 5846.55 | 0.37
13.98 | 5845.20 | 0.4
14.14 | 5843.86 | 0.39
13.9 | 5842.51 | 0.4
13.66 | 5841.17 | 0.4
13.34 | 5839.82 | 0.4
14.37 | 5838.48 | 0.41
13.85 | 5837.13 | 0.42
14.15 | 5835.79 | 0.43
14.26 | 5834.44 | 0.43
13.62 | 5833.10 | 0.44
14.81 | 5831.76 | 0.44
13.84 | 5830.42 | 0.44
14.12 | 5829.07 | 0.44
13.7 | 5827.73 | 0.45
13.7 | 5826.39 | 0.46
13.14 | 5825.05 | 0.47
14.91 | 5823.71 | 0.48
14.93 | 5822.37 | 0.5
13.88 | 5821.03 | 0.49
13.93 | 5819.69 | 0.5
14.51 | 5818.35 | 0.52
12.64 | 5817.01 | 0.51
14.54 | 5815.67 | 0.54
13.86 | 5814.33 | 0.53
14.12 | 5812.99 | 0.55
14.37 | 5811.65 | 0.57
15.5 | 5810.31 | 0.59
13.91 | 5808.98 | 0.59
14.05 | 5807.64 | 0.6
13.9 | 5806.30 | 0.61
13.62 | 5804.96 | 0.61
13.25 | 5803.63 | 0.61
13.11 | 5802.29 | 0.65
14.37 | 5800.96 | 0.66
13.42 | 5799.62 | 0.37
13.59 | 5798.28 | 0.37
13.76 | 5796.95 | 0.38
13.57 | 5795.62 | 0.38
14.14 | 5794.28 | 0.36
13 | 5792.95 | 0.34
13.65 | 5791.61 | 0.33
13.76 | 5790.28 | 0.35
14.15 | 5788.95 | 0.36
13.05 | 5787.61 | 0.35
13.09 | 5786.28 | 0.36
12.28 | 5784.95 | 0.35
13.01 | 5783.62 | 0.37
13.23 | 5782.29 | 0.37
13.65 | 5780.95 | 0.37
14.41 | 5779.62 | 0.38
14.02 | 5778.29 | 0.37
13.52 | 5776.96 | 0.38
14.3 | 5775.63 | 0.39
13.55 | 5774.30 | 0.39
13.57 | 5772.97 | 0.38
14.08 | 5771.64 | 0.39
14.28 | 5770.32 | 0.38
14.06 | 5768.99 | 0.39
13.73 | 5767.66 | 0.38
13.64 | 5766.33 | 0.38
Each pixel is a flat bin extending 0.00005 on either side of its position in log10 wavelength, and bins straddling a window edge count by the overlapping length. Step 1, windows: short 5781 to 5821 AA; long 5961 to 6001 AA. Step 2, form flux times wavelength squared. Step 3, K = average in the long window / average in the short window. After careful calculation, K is 1.0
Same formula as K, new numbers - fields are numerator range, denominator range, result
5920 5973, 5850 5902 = 1.04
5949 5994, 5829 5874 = 1.01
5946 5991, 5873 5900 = 1.05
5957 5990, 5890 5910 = 1.08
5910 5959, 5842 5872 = 1.02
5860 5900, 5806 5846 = 0.96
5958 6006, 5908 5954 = 1.00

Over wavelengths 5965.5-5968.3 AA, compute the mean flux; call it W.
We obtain 13.2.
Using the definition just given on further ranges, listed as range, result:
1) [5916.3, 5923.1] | 13.5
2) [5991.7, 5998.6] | 13.3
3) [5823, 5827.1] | 13.9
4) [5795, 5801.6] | 13.7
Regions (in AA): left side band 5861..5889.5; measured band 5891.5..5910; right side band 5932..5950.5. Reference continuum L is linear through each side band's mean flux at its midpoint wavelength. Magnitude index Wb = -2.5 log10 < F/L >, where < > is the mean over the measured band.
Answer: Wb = 0.07 mag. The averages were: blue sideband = 13.7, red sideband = 13.5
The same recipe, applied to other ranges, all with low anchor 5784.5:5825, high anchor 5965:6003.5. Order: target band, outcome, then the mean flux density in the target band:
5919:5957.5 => -0.01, 13.5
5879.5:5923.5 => 0.03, 13.1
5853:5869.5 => 0.03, 13.3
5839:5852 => 0.00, 13.7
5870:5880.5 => -0.02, 13.8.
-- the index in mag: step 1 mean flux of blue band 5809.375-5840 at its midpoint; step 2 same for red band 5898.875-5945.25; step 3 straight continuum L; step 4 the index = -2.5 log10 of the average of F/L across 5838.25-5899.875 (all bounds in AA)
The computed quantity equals 0.04 mag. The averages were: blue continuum 14.1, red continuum 13.4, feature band 13.3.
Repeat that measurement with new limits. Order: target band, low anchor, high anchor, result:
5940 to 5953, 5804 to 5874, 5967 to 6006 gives -0.01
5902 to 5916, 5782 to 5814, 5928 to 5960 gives 0.00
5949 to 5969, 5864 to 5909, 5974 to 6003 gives -0.01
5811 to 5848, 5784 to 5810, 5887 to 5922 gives -0.05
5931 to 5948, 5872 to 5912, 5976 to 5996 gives -0.02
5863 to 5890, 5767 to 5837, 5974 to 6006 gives -0.01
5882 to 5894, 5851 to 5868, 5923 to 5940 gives 0.04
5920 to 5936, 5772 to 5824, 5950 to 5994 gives -0.01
